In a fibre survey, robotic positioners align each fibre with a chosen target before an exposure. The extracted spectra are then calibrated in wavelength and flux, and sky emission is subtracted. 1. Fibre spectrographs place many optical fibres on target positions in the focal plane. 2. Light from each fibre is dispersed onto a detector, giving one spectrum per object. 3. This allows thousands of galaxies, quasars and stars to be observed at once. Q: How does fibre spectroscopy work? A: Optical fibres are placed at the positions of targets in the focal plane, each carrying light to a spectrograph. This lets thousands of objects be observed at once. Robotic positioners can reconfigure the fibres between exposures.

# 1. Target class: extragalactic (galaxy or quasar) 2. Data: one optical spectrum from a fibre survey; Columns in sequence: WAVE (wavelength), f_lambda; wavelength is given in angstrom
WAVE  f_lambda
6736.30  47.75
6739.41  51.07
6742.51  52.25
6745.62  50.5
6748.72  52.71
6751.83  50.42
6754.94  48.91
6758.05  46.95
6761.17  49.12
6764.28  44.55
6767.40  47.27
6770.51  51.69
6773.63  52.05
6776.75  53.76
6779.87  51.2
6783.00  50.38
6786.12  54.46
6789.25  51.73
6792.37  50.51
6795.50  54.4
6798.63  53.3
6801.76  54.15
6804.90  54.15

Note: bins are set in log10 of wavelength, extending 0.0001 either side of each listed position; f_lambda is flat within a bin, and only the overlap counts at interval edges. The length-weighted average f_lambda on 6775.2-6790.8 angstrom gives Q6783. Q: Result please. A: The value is 52.3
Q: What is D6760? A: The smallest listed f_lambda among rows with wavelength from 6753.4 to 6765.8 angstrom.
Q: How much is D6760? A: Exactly 44.55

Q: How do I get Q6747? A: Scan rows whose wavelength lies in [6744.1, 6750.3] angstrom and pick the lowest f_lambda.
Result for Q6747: 50.5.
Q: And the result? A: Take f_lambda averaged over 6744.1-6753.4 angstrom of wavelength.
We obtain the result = 51.2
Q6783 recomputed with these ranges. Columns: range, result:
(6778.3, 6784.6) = 50.8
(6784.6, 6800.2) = 52.9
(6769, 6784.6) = 51.8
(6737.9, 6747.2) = 51.3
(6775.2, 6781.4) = 52.5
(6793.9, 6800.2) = 53.8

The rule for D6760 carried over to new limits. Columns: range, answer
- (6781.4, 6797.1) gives 50.38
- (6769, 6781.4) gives 51.2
